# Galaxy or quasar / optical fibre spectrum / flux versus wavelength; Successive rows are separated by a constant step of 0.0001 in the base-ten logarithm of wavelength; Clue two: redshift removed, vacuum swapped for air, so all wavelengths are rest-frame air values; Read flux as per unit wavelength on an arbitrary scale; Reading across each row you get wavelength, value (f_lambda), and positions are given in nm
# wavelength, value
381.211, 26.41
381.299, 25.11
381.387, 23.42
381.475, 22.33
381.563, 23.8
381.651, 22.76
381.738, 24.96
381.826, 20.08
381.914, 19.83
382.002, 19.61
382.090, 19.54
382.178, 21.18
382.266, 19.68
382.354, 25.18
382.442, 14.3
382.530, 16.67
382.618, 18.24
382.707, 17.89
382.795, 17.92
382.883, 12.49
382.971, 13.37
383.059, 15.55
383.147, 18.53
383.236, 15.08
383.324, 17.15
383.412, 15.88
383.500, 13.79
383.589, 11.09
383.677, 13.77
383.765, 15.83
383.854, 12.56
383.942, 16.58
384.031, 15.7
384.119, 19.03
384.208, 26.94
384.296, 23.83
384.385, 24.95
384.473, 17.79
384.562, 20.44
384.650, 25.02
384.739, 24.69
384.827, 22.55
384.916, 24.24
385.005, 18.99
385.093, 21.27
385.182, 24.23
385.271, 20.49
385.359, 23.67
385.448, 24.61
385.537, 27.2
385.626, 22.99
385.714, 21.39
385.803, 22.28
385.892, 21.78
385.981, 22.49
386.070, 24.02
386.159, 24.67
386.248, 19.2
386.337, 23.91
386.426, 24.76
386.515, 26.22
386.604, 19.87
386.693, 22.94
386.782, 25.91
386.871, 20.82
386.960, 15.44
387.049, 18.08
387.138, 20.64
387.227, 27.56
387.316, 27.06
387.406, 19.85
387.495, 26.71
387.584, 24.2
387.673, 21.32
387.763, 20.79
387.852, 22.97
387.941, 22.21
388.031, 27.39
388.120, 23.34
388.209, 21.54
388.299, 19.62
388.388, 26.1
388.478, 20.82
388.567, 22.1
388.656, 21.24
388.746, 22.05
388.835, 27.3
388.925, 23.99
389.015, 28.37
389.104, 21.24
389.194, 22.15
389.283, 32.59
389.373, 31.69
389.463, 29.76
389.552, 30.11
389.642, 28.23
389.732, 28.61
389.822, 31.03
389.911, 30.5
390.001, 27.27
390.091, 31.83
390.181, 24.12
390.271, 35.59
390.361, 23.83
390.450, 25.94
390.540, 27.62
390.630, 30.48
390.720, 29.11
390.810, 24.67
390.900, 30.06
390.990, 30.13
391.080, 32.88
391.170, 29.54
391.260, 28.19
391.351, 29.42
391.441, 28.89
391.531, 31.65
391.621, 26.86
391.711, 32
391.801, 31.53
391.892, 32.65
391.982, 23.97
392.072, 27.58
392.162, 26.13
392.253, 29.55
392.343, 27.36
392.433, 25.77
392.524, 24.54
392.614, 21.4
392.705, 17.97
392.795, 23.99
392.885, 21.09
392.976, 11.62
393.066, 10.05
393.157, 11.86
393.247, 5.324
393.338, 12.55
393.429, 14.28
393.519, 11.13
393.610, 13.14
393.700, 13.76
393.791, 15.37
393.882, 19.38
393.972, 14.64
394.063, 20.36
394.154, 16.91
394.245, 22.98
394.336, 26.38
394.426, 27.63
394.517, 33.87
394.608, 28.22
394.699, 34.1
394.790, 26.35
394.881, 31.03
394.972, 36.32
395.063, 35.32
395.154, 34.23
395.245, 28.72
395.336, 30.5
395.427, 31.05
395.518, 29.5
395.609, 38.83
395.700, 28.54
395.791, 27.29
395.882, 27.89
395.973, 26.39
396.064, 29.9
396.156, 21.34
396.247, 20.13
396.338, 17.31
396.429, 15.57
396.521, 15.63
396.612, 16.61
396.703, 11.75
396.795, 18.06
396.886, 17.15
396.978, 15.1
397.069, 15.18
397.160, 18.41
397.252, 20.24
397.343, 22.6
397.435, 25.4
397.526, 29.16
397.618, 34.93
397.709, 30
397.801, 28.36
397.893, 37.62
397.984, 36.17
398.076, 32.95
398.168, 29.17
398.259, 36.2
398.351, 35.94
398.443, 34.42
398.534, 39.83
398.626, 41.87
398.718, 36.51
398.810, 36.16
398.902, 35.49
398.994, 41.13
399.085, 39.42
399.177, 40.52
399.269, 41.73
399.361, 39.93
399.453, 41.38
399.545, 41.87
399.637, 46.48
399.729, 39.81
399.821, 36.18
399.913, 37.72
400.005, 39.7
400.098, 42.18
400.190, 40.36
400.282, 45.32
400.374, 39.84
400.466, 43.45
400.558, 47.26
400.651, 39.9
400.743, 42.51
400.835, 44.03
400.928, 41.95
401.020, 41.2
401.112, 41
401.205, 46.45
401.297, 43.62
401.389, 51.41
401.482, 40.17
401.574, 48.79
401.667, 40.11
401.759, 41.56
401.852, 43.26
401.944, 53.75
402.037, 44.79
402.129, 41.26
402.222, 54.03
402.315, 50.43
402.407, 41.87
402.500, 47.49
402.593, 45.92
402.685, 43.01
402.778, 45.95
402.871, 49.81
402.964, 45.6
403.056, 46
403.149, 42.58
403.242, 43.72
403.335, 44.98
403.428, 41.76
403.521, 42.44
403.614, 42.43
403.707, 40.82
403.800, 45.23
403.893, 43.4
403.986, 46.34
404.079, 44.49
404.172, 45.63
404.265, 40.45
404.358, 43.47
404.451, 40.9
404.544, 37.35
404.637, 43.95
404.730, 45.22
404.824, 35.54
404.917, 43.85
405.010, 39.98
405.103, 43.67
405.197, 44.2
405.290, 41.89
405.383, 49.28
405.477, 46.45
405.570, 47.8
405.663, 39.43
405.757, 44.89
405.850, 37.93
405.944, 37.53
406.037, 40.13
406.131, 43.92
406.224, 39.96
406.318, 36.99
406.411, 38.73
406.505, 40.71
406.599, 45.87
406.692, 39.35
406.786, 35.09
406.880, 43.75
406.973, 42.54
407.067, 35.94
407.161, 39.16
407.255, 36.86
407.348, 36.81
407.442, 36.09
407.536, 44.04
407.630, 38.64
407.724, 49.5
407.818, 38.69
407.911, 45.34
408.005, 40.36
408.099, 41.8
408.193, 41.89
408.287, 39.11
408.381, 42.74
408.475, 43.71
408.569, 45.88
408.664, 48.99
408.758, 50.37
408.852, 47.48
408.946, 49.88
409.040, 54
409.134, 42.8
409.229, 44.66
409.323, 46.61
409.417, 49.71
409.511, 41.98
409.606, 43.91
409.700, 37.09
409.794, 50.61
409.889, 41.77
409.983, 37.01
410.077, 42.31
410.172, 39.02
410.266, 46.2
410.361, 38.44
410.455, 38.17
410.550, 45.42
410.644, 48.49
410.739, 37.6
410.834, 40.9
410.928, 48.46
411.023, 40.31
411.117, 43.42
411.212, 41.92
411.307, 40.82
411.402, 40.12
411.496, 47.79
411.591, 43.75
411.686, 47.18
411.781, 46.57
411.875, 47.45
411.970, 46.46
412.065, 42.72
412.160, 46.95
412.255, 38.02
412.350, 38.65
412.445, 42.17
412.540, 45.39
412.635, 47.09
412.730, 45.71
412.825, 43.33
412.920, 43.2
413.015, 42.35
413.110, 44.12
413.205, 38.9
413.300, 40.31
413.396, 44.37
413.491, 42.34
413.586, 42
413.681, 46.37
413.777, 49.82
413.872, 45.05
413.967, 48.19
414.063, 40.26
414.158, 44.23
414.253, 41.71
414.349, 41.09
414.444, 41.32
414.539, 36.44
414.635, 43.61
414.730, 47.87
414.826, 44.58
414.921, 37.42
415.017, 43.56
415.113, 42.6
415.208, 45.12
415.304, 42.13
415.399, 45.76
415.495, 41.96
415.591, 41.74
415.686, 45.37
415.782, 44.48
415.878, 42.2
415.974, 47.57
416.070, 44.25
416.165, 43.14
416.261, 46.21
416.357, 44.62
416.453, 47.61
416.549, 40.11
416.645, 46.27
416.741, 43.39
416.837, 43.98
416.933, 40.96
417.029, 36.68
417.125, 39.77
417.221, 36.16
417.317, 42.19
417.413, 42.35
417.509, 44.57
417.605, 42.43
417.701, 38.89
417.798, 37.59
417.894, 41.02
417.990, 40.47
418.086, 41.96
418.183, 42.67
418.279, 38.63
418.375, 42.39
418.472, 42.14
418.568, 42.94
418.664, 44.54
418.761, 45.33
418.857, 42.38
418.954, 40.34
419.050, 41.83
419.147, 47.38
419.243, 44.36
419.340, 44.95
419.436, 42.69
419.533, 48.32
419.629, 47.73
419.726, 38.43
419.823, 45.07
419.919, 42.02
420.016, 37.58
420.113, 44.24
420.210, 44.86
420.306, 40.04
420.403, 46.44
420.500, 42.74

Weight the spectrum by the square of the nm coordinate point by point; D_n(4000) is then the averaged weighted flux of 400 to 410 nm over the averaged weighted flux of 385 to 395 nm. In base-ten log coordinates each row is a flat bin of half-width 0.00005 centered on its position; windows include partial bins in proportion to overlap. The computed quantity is 1.93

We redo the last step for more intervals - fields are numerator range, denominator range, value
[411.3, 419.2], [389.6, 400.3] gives 1.70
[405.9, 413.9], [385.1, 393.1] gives 1.89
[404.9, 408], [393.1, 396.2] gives 1.81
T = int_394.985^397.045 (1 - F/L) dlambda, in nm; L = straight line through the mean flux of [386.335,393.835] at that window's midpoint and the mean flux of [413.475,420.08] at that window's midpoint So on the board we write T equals 0.27 nm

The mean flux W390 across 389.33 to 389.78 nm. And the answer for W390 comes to 29.6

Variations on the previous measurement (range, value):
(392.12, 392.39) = 27.7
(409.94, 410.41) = 40.6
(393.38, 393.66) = 12.9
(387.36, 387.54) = 23.2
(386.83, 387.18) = 18.7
